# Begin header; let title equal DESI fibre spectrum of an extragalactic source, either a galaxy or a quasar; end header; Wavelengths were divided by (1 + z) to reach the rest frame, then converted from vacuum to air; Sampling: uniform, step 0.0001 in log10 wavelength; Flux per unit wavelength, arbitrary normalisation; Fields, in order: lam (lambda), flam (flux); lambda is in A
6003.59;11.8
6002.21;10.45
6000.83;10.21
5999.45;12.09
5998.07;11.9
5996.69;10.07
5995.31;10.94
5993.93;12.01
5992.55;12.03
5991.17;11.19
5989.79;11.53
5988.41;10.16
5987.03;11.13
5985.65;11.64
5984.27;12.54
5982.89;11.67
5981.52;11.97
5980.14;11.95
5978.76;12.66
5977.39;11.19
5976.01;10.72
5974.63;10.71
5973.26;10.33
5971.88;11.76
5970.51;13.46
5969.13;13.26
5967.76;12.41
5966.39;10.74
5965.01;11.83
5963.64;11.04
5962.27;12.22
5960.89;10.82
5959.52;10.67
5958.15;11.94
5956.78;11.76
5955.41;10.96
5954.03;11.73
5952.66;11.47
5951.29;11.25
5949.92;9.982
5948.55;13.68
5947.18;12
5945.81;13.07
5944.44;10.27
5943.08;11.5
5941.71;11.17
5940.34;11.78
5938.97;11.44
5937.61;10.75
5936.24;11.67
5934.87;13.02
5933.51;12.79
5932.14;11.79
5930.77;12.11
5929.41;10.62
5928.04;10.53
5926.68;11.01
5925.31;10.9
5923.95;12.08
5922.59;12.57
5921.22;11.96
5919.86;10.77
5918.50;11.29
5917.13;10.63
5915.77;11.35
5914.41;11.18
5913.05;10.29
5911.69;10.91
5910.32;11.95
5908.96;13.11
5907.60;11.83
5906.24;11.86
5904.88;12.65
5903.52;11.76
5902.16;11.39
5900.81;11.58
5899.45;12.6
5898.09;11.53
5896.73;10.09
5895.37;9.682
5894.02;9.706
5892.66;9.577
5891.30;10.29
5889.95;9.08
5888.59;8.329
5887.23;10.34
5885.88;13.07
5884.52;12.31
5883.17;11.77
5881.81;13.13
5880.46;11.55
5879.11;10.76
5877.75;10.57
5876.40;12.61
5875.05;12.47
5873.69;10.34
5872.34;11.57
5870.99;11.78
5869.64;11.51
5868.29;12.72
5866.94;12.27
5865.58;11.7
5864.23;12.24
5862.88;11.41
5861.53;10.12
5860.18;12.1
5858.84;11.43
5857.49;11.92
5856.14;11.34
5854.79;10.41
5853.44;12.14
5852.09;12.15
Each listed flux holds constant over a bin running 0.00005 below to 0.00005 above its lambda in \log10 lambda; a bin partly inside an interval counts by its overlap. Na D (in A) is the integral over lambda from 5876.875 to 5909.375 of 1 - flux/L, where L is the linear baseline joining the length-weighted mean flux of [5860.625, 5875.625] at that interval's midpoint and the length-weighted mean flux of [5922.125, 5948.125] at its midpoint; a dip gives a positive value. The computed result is 1.3 A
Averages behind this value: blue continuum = 11.6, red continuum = 11.7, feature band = 11.2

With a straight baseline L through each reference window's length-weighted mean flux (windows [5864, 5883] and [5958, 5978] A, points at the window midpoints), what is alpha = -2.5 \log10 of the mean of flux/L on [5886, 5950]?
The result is 0.03 mag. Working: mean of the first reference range 11.8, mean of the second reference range 11.5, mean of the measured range 11.3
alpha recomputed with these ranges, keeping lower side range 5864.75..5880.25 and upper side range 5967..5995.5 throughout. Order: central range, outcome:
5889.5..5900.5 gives 0.13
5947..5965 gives 0.02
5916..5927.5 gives 0.03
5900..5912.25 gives -0.02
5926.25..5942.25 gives 0.01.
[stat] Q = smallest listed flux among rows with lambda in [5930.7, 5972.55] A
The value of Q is 9.982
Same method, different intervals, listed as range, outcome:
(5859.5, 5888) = 10.12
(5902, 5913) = 10.91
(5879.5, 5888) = 10.34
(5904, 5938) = 10.29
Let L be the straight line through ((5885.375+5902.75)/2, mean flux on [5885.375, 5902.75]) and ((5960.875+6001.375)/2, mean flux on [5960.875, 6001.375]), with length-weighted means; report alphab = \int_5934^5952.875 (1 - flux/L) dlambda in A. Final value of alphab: -0.9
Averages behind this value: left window 10.5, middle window 11.7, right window 11.6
